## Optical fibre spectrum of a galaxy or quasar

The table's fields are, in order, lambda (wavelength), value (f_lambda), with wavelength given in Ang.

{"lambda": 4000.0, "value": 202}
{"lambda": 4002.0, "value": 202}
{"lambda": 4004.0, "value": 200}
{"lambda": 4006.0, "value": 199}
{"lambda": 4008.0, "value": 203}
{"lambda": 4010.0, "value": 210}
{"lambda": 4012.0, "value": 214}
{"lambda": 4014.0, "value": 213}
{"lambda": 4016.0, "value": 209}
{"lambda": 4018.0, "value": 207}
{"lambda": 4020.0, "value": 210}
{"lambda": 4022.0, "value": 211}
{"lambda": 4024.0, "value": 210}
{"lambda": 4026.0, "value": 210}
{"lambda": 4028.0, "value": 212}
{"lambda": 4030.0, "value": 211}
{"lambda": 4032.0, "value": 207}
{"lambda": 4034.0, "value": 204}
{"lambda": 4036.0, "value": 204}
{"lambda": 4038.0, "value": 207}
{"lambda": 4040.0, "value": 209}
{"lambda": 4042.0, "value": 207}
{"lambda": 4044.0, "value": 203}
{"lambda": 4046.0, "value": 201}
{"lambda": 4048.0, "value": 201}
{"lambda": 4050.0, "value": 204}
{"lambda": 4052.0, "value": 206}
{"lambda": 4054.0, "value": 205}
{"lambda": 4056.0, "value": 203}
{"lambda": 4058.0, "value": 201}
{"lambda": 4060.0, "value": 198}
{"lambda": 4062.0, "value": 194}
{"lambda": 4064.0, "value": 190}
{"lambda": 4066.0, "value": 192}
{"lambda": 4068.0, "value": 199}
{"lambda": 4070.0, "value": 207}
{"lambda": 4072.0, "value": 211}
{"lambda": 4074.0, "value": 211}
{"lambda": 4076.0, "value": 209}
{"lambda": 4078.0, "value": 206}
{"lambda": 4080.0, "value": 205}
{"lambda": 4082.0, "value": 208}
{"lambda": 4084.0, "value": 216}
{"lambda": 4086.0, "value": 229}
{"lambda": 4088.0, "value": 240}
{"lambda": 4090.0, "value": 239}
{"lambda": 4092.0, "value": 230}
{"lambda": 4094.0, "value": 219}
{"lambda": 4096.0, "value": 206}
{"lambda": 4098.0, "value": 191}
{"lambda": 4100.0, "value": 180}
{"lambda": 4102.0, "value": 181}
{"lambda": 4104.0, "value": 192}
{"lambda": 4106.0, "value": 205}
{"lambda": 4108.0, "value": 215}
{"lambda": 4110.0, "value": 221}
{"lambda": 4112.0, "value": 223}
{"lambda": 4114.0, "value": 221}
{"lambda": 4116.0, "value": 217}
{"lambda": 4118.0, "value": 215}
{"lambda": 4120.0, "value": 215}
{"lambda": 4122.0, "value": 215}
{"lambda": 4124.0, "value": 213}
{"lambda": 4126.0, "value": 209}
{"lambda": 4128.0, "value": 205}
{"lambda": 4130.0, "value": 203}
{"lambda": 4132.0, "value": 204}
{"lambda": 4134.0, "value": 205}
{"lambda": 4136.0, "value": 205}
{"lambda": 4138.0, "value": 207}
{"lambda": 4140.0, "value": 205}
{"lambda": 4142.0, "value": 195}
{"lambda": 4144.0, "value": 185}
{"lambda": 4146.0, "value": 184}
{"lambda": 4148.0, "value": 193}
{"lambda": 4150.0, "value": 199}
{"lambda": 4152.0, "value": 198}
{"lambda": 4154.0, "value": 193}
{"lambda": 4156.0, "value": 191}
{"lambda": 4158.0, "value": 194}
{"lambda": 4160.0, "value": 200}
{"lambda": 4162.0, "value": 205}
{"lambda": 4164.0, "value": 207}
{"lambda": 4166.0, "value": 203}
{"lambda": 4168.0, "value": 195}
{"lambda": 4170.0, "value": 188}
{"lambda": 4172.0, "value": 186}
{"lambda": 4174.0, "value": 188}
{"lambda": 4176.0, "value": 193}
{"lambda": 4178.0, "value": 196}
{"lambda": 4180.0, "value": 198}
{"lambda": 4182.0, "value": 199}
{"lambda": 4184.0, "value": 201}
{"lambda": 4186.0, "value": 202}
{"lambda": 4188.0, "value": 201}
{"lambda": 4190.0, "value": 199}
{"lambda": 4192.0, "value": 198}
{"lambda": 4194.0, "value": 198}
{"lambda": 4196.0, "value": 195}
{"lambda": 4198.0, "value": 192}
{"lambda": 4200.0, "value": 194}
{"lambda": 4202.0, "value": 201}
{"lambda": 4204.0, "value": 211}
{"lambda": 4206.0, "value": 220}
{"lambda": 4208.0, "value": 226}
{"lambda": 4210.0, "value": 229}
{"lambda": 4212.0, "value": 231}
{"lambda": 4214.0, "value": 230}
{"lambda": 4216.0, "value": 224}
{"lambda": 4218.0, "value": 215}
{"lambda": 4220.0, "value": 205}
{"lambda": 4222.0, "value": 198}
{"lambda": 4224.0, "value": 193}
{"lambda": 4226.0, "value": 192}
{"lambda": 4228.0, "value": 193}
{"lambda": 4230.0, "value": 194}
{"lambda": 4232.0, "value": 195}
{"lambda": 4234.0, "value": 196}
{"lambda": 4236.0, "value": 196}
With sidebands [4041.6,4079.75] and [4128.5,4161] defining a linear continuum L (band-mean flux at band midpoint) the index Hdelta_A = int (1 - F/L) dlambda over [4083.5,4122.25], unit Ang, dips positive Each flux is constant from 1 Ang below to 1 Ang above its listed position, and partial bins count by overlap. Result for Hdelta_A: -2.59 Ang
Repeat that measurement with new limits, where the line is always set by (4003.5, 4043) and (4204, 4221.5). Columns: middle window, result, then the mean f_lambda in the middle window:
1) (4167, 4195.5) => 3.0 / 196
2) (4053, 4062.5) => 0.4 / 201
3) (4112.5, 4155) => 2.2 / 204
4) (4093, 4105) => 1.0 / 195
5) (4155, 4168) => 1.1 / 200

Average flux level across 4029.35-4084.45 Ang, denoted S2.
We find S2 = 204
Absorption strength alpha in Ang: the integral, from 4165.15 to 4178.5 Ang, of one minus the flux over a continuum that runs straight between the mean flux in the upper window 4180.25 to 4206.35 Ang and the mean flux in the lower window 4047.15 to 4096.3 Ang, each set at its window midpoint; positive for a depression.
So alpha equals 0.6 Ang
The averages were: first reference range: 209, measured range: 192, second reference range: 200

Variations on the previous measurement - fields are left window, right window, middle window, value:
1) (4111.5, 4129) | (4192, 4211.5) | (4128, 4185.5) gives 3.8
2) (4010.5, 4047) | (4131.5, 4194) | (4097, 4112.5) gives 0.1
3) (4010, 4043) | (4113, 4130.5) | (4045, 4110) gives 1.5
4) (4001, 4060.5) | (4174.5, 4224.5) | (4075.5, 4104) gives -0.6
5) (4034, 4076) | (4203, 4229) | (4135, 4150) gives 0.9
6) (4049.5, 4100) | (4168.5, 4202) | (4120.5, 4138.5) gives -0.5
